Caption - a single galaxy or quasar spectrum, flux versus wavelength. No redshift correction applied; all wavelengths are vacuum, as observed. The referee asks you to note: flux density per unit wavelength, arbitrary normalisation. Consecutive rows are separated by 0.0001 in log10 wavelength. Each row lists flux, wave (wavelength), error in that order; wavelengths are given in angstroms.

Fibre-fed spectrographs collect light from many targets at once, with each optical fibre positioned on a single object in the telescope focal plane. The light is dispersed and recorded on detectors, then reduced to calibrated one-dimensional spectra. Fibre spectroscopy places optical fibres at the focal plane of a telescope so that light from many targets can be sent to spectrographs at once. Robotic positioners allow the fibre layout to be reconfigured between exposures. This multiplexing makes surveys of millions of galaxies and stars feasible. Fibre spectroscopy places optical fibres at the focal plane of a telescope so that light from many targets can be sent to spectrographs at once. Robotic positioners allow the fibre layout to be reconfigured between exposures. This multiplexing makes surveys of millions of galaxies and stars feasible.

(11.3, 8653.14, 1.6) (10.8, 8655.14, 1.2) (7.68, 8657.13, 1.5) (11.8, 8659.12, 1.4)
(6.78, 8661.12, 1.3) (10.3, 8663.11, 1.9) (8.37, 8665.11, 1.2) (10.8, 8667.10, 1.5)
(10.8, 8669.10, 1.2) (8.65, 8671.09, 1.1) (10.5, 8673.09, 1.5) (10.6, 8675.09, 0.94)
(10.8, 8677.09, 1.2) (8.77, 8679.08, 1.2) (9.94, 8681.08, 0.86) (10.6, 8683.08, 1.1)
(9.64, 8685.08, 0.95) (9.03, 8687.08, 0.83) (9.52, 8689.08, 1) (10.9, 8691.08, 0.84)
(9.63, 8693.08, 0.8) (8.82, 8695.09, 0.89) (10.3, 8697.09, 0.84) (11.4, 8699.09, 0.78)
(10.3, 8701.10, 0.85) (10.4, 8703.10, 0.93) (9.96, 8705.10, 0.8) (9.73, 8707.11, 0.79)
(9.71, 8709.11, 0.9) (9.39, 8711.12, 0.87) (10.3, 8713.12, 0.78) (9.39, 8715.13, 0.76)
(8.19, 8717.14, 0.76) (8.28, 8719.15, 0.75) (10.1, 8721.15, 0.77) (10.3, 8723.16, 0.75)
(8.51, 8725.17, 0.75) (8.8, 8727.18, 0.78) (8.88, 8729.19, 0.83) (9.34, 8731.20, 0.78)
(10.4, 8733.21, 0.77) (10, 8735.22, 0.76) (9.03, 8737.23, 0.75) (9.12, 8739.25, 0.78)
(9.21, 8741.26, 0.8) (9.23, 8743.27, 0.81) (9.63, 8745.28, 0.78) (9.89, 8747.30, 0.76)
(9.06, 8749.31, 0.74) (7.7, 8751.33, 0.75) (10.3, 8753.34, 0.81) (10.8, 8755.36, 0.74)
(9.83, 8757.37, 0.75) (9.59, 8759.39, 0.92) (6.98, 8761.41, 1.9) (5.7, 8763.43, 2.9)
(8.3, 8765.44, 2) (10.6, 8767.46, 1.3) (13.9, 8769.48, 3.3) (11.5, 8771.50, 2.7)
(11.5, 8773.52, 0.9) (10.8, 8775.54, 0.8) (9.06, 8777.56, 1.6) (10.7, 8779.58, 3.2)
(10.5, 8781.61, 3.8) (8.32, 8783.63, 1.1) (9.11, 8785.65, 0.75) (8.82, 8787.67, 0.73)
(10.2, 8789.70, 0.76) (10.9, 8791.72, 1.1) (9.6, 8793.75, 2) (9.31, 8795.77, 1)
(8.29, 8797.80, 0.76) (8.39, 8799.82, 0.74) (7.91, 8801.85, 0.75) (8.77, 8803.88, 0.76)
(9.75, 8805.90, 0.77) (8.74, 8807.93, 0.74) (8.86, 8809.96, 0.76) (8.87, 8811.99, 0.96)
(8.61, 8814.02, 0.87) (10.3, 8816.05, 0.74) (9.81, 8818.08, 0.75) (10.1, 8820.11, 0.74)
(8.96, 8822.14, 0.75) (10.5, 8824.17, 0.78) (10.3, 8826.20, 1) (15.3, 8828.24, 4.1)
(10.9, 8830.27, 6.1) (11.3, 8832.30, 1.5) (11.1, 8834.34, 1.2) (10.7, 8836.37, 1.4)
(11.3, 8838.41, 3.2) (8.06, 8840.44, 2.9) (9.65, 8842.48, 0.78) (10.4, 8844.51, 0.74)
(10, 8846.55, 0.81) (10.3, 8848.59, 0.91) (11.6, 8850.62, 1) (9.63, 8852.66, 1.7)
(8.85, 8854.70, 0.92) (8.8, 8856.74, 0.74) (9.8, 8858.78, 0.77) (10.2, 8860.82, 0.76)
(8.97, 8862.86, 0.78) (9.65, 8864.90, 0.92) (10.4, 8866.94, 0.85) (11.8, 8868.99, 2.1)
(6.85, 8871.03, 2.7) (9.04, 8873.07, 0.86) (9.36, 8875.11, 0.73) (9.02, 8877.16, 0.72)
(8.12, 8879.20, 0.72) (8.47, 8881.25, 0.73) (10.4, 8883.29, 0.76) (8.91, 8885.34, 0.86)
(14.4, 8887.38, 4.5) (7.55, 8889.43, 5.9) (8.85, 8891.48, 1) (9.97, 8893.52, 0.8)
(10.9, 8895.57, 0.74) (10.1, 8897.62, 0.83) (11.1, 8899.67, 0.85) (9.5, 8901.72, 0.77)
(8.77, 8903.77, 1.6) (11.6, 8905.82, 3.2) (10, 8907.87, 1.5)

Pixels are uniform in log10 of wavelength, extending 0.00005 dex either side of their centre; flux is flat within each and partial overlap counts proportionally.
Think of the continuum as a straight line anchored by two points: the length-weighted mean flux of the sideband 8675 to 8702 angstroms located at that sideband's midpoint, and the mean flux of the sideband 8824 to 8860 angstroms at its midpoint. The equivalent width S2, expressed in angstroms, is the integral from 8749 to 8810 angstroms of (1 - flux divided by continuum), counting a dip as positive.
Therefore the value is 4.7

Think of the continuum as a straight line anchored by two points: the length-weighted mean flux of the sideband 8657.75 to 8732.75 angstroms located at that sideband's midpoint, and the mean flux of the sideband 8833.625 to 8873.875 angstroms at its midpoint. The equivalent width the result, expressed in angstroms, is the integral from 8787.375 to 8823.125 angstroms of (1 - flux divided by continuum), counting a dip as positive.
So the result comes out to 2.07 angstroms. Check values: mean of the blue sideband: 9.71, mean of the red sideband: 9.85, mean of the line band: 9.24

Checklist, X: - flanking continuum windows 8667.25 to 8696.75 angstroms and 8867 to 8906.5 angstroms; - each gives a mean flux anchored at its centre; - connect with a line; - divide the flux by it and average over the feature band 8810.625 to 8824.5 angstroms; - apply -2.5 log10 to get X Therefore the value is 0.03 mag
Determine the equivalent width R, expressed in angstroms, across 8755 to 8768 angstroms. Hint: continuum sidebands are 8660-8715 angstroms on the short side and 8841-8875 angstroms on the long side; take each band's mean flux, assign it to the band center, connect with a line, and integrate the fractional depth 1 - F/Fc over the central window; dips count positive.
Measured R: 1.49 angstroms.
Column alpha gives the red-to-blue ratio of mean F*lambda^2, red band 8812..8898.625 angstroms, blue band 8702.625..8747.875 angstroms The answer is 1.09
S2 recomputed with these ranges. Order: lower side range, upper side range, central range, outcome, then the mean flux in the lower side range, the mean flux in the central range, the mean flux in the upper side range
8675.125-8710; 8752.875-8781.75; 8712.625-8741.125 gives 1.9 angstroms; 9.99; 9.31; 9.98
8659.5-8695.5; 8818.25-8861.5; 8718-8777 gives 2.7 angstroms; 9.74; 9.56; 10.4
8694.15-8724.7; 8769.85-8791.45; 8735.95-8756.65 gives 1.2 angstroms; 9.75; 9.41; 10.2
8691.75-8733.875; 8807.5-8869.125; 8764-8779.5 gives -1.3 angstroms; 9.63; 10.7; 10.1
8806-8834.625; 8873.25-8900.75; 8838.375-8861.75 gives 0.5 angstroms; 10.2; 9.82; 9.76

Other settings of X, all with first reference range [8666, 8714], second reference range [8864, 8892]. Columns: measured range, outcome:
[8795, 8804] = 0.147 mag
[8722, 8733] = 0.073 mag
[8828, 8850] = -0.115 mag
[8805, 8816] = 0.071 mag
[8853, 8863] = 0.020 mag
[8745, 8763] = 0.076 mag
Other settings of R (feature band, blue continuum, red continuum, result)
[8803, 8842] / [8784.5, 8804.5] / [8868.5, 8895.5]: -3.72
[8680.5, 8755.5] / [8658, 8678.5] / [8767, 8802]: 2.55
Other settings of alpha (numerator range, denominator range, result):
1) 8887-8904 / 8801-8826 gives 1.10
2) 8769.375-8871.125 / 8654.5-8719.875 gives 1.05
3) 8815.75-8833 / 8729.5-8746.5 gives 1.17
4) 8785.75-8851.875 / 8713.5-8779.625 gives 1.06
